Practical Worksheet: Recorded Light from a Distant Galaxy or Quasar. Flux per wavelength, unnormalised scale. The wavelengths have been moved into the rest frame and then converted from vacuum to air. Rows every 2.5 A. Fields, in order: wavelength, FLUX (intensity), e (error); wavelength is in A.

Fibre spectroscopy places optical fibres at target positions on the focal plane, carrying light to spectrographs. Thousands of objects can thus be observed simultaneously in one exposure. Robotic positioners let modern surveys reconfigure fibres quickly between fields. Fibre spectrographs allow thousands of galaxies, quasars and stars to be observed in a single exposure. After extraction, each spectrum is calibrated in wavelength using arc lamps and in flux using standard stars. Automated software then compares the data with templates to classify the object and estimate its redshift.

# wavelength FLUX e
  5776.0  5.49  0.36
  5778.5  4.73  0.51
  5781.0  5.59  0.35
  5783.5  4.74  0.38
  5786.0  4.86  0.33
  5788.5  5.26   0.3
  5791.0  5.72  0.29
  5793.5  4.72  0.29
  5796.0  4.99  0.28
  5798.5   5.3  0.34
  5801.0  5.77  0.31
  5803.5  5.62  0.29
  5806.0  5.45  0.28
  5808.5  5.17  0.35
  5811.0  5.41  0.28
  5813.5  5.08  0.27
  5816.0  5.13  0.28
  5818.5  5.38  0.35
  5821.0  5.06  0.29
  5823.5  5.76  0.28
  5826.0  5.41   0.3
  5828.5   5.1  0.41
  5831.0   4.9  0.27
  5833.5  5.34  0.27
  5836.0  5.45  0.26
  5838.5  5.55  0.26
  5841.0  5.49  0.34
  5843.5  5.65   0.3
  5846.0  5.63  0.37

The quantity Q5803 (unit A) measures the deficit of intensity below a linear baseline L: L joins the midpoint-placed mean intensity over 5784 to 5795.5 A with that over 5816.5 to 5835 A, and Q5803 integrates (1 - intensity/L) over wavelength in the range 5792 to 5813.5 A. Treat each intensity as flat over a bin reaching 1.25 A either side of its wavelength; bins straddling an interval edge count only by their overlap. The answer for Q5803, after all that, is -0.5 A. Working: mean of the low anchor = 5.1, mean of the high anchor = 5.27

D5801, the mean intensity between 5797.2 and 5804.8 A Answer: 5.56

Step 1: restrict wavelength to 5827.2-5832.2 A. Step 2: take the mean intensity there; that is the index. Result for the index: 5.01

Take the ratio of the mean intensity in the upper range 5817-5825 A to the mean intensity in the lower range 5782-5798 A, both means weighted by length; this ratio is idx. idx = 1.1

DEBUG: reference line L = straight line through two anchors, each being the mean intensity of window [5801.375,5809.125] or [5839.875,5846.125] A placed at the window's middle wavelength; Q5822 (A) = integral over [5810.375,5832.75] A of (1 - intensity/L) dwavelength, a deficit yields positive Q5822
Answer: 1.12 A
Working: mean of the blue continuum 5.47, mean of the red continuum 5.58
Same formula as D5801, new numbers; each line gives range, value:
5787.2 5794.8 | 5.23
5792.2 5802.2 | 5.19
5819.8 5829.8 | 5.33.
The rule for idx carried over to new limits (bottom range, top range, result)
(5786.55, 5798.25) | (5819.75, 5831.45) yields 1.02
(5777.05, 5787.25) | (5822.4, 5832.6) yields 1.06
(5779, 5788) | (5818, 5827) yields 1.07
